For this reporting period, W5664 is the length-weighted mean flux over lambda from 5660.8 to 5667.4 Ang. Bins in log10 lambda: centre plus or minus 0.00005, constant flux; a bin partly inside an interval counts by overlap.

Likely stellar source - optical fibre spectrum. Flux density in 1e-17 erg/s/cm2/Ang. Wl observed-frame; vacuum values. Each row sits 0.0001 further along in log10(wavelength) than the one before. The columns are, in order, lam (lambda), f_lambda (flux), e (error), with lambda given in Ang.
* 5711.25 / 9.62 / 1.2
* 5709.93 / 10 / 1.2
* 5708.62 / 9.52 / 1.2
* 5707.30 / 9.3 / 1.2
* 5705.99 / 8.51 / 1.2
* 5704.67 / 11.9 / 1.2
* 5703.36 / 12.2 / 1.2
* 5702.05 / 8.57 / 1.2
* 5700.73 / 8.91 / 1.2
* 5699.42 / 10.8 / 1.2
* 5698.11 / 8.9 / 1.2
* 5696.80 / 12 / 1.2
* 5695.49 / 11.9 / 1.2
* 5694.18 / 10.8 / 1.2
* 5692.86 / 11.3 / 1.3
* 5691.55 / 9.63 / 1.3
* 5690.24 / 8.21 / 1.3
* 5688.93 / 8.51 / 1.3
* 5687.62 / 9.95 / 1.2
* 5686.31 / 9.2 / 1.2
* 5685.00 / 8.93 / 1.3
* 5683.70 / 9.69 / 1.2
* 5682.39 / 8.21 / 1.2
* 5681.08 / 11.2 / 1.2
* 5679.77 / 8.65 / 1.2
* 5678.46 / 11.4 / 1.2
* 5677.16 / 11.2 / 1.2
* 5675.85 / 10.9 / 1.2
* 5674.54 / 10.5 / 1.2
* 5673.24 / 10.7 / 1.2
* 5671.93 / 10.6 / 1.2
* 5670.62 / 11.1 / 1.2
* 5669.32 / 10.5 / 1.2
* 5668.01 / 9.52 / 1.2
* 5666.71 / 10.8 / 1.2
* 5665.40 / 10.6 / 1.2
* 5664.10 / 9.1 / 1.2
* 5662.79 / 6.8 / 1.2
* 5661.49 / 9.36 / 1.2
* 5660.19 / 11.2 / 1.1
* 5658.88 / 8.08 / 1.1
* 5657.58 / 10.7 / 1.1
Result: 9.35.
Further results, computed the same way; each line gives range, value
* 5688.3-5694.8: 9.68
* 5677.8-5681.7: 10.4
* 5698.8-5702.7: 9.4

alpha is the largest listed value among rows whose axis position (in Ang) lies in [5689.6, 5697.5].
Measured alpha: 12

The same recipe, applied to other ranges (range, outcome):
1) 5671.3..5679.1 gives 11.4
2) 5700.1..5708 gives 12.2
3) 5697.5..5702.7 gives 10.8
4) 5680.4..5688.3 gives 11.2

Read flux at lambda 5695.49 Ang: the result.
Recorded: 11.9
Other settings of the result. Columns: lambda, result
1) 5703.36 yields 12.2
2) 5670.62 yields 11.1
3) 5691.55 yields 9.63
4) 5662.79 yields 6.8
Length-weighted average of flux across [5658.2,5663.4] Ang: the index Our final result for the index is 8.89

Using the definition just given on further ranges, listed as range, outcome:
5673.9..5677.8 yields 10.8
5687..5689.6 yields 9.21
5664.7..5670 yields 10.4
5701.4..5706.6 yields 10.3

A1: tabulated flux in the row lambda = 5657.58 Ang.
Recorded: 10.7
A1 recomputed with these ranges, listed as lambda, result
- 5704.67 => 11.9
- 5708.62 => 9.52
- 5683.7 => 9.69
